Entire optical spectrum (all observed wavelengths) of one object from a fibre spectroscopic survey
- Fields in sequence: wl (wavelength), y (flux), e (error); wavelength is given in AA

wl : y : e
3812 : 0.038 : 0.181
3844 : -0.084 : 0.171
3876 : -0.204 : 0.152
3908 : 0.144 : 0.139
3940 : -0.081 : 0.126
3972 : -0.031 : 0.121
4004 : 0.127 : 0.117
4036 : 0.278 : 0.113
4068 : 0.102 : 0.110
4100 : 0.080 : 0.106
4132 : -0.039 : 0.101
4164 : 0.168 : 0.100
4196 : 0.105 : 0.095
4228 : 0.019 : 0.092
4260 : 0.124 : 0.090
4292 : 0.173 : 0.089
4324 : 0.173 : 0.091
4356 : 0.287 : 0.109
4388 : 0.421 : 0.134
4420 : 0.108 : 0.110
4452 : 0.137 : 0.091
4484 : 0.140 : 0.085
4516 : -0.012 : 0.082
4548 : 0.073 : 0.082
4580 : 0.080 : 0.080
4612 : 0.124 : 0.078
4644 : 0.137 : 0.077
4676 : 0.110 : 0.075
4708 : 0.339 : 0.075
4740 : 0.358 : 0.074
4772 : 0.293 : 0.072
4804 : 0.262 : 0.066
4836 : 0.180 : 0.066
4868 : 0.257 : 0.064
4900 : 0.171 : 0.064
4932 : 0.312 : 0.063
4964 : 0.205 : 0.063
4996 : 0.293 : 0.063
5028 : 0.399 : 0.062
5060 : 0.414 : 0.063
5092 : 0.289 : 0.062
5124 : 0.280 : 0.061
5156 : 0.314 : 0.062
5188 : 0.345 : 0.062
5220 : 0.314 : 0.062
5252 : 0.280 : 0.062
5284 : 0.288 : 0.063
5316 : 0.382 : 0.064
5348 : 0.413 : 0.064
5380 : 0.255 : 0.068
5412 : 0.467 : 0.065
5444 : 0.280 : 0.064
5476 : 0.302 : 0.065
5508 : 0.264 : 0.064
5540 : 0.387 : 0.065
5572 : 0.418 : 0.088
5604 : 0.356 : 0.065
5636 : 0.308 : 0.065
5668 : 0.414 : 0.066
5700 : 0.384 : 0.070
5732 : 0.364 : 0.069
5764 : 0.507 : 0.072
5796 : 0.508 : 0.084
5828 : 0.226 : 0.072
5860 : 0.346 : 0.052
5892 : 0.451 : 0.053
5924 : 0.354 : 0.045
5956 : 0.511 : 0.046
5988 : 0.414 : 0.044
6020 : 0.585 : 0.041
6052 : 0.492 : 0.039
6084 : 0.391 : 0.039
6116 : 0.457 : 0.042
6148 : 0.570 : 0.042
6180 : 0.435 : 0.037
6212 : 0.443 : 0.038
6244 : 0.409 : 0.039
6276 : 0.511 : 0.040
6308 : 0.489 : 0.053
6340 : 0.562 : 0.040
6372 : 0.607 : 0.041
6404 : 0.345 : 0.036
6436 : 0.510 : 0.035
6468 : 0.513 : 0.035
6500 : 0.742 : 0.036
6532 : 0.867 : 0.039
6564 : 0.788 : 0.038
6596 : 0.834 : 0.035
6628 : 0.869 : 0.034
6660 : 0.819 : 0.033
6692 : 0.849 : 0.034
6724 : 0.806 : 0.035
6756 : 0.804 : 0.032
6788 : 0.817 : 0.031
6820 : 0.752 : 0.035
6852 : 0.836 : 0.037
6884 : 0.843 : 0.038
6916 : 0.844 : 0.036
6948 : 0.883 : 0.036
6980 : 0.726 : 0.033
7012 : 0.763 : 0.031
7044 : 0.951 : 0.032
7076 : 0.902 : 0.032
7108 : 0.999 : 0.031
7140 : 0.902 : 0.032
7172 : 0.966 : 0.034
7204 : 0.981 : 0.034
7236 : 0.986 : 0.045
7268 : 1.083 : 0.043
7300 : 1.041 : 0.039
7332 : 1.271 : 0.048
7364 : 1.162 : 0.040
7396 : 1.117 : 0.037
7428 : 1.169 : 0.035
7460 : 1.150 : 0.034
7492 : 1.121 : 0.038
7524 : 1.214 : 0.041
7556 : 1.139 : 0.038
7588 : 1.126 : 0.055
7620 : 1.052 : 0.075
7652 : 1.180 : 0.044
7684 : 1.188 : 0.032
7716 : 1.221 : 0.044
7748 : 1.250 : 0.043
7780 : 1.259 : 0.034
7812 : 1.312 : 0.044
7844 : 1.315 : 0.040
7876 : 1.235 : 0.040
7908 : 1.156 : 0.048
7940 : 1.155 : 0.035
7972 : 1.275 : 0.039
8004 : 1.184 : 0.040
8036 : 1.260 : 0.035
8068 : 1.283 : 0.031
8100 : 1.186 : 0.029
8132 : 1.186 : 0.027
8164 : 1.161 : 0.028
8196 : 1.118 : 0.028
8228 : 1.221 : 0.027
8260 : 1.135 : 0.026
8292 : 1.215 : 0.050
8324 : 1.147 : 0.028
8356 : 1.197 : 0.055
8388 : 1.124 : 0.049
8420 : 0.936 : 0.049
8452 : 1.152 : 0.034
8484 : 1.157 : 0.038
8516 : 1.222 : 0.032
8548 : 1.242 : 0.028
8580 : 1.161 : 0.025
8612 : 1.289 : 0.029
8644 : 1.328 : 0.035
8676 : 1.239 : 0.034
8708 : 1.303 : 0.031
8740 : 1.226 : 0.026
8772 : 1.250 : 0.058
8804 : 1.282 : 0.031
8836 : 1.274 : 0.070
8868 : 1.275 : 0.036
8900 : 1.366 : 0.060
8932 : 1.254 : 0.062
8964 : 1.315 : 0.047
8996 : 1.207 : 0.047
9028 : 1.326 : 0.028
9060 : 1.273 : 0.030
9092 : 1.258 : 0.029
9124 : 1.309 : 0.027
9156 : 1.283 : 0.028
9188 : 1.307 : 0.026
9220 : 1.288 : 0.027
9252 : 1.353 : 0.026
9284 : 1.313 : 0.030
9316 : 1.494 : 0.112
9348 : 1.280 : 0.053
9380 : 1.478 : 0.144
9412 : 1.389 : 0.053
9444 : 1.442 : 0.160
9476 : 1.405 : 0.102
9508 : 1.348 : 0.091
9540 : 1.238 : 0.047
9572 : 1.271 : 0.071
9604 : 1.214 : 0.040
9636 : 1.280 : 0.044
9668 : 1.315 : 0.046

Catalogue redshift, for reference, 0.626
